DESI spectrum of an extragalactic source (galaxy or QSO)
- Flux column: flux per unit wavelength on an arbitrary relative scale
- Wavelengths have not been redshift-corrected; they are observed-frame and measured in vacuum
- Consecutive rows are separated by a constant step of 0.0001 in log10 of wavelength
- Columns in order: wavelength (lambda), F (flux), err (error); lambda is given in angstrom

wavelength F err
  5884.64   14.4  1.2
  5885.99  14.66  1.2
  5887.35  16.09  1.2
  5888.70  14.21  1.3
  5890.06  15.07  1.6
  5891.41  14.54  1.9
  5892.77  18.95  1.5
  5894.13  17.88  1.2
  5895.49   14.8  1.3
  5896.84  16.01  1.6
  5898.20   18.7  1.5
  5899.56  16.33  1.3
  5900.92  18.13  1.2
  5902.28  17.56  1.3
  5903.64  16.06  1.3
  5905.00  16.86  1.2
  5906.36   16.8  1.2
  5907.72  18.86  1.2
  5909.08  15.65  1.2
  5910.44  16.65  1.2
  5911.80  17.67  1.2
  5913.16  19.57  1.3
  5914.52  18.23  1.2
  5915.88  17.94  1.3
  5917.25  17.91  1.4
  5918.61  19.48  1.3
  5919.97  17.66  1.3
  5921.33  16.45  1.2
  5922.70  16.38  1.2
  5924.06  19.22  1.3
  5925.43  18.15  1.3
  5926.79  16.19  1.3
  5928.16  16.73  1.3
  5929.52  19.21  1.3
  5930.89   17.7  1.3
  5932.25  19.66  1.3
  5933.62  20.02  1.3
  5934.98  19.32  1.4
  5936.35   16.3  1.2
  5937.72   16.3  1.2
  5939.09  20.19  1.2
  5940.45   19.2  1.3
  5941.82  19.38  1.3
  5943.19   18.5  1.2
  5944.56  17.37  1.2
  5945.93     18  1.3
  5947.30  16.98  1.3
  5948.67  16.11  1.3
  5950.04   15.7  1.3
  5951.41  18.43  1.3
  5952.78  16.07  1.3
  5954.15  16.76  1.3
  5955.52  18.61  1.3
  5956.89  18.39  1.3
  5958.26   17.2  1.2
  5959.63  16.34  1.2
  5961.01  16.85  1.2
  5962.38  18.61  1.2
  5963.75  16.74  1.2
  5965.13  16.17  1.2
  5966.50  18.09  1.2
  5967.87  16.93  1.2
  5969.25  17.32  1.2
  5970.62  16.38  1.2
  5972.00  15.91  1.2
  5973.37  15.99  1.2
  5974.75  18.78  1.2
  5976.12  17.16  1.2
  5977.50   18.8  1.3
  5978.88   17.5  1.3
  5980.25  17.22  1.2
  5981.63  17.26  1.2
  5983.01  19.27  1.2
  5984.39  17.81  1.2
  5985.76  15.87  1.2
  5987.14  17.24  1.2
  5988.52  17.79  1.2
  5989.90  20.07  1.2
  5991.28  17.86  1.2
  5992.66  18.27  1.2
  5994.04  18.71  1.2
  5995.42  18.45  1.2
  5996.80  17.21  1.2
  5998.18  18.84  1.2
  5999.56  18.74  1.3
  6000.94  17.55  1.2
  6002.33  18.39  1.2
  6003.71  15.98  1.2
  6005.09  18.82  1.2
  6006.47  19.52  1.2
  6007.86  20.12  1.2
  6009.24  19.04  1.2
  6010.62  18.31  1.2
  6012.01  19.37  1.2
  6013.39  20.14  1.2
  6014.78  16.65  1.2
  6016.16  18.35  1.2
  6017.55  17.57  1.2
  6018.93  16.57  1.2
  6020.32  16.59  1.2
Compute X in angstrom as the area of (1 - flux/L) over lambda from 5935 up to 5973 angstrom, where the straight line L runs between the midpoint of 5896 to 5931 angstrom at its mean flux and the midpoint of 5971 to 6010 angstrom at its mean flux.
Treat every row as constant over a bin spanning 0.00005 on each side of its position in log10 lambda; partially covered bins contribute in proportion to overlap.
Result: 0.8 angstrom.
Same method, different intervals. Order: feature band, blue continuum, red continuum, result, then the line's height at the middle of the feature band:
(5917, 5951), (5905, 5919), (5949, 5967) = -0.8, 17.5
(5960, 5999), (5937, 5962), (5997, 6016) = 1.0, 18.1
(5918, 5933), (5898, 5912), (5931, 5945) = 0.1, 18.1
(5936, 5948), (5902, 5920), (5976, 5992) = -0.2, 17.7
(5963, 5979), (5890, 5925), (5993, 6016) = 0.8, 18.1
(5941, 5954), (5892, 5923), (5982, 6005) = 0.2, 17.7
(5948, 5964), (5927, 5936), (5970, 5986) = 0.7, 17.9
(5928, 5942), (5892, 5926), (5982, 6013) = -0.7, 17.7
